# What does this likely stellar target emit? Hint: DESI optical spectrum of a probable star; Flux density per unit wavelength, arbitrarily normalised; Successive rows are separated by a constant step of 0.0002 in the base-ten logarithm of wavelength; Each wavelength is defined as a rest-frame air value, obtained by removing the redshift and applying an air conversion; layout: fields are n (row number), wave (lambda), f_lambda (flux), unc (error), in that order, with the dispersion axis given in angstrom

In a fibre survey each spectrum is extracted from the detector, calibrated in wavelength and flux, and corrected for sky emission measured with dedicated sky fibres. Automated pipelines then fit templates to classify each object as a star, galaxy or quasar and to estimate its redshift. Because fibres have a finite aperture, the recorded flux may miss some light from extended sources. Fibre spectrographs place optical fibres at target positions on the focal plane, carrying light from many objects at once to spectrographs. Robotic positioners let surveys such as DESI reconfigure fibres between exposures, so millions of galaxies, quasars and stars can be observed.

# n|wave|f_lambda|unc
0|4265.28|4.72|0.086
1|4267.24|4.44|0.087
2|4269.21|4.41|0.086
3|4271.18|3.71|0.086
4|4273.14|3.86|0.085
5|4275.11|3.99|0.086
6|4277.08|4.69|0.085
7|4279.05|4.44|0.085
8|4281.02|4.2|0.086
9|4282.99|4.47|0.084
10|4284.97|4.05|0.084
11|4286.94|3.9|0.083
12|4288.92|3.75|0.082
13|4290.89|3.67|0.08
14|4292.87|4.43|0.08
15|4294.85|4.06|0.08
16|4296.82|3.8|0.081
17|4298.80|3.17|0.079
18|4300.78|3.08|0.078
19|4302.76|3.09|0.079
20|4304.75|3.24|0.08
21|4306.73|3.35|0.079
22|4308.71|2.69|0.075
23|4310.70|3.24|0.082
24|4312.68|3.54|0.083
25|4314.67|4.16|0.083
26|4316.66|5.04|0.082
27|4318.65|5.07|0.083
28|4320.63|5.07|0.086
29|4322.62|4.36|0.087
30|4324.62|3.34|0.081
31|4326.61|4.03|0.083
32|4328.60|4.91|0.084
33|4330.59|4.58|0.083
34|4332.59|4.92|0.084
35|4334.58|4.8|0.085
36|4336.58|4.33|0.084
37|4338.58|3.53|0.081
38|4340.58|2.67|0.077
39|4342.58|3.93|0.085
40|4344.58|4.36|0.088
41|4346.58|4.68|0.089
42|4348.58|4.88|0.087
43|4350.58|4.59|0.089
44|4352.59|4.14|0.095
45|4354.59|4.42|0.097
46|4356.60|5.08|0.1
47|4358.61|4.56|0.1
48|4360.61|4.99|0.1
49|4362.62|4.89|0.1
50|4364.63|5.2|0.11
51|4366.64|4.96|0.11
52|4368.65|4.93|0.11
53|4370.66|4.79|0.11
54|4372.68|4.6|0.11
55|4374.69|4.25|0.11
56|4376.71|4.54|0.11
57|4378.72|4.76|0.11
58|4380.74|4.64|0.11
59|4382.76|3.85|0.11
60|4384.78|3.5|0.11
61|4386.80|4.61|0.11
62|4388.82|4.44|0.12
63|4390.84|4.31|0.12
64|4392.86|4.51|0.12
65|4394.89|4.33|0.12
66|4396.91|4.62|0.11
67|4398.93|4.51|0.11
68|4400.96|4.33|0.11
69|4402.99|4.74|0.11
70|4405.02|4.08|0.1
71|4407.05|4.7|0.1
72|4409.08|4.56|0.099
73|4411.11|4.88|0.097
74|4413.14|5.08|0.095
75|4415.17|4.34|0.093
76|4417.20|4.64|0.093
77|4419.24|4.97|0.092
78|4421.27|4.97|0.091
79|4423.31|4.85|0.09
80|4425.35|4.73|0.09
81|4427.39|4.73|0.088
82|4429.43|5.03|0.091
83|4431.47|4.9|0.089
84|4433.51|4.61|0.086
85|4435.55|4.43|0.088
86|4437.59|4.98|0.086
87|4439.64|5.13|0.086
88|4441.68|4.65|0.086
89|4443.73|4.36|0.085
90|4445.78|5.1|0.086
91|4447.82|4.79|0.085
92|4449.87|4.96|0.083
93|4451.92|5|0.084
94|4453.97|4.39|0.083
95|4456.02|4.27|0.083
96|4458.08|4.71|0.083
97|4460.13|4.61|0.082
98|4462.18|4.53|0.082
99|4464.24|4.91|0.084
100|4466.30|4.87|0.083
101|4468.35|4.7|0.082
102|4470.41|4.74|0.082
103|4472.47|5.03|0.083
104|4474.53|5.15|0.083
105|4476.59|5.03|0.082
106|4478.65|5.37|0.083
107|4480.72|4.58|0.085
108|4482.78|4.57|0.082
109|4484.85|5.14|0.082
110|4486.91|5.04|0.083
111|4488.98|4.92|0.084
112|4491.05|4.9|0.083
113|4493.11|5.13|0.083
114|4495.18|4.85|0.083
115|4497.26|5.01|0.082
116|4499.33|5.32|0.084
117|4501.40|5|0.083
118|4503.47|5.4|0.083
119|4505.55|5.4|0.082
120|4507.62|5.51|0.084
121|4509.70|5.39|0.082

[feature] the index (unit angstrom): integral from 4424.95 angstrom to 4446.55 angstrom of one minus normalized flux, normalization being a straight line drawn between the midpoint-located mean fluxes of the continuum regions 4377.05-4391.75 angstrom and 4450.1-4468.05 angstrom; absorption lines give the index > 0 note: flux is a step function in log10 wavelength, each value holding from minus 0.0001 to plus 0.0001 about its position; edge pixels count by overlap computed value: -1.0 angstrom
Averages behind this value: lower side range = 4.31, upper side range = 4.68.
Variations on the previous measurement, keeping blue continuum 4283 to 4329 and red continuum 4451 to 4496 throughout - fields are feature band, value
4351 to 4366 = -2.08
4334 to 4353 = -0.42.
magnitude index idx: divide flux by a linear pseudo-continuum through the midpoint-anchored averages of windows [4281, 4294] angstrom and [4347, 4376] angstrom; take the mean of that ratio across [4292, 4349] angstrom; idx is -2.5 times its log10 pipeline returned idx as 0.09 mag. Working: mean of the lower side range 4.05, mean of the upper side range 4.73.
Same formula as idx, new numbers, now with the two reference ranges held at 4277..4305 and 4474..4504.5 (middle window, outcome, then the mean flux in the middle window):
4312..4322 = -0.15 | 4.6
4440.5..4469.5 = 0.03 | 4.71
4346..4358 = -0.10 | 4.63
